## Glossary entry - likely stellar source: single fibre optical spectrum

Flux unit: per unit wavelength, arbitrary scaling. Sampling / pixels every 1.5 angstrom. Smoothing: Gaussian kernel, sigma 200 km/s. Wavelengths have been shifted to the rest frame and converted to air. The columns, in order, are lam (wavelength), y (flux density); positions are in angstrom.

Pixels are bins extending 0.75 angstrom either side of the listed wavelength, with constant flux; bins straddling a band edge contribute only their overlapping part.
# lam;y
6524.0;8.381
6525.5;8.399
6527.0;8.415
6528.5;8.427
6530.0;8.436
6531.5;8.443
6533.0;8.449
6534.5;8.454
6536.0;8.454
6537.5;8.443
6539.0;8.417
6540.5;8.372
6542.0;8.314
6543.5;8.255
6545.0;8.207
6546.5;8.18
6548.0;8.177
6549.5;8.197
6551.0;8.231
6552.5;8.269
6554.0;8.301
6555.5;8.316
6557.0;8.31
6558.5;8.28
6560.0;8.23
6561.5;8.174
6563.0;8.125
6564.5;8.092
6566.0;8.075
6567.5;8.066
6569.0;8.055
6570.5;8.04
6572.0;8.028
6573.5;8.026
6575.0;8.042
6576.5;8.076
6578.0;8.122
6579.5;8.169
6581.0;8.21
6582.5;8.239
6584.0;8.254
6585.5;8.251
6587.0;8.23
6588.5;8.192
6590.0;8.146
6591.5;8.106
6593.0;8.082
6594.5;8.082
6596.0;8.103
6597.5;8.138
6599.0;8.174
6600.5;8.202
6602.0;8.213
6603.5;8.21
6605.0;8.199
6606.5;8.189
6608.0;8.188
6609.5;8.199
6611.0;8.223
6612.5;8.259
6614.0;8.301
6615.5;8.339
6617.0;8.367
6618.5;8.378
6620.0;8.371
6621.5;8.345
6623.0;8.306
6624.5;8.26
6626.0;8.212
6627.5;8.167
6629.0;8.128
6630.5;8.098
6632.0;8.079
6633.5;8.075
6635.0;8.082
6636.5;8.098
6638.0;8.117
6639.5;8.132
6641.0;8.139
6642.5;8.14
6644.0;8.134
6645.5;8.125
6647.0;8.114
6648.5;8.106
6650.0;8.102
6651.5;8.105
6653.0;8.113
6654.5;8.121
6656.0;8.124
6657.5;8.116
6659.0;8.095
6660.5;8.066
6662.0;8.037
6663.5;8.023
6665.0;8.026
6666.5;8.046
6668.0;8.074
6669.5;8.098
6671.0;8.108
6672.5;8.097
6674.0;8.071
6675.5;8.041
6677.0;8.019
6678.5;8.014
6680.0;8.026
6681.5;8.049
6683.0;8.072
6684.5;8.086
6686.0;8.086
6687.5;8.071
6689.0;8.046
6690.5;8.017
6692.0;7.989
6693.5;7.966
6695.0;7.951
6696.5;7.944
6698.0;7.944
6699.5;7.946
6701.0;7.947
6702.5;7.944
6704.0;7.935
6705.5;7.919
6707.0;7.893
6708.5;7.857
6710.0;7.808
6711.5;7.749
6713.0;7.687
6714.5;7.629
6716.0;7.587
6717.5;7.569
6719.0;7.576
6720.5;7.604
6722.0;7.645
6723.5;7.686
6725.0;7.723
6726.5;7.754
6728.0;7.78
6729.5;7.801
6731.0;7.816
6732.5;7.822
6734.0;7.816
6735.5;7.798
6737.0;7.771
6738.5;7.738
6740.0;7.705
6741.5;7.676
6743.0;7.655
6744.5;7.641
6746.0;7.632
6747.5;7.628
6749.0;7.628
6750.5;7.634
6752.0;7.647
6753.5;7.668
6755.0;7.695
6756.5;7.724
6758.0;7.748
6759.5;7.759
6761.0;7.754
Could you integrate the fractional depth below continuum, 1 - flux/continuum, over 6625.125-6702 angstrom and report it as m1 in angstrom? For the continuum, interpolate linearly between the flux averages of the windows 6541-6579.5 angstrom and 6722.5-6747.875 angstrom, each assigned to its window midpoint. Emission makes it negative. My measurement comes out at -1.5 angstrom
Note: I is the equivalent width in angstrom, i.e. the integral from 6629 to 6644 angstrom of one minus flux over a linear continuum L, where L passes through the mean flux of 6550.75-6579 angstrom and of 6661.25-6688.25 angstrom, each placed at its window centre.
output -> -0.04 angstrom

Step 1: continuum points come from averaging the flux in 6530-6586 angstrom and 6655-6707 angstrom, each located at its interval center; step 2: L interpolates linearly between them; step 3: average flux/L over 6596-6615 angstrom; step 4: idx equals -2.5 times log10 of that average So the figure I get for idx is -0.01 mag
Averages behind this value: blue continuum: 8.23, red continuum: 8.03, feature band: 8.21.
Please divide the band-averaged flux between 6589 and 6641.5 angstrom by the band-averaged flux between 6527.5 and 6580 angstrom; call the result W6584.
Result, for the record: 1.0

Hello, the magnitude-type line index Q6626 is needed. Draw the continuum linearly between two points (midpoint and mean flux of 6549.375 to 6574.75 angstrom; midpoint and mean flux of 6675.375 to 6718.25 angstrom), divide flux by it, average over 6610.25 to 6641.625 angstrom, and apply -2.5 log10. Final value -0.02 mag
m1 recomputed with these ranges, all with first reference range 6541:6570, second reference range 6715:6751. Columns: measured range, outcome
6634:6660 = -0.6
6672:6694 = -0.6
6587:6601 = -0.1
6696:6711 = -0.3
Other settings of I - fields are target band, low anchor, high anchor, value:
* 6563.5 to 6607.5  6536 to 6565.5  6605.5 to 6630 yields 0.7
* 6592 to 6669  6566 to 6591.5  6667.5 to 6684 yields -0.6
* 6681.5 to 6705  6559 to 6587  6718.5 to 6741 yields -0.5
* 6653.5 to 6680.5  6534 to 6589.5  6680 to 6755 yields -0.4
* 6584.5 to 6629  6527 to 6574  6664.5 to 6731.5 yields -0.5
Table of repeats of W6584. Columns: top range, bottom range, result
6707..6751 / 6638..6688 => 0.95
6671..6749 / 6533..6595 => 0.96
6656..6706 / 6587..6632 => 0.98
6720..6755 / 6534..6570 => 0.93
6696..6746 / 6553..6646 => 0.95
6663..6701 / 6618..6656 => 0.98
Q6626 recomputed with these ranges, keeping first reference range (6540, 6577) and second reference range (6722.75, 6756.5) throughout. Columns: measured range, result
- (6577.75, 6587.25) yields -0.01 mag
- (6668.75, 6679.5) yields -0.02 mag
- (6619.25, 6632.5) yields -0.03 mag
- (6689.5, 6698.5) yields -0.02 mag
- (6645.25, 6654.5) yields -0.02 mag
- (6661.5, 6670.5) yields -0.02 mag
